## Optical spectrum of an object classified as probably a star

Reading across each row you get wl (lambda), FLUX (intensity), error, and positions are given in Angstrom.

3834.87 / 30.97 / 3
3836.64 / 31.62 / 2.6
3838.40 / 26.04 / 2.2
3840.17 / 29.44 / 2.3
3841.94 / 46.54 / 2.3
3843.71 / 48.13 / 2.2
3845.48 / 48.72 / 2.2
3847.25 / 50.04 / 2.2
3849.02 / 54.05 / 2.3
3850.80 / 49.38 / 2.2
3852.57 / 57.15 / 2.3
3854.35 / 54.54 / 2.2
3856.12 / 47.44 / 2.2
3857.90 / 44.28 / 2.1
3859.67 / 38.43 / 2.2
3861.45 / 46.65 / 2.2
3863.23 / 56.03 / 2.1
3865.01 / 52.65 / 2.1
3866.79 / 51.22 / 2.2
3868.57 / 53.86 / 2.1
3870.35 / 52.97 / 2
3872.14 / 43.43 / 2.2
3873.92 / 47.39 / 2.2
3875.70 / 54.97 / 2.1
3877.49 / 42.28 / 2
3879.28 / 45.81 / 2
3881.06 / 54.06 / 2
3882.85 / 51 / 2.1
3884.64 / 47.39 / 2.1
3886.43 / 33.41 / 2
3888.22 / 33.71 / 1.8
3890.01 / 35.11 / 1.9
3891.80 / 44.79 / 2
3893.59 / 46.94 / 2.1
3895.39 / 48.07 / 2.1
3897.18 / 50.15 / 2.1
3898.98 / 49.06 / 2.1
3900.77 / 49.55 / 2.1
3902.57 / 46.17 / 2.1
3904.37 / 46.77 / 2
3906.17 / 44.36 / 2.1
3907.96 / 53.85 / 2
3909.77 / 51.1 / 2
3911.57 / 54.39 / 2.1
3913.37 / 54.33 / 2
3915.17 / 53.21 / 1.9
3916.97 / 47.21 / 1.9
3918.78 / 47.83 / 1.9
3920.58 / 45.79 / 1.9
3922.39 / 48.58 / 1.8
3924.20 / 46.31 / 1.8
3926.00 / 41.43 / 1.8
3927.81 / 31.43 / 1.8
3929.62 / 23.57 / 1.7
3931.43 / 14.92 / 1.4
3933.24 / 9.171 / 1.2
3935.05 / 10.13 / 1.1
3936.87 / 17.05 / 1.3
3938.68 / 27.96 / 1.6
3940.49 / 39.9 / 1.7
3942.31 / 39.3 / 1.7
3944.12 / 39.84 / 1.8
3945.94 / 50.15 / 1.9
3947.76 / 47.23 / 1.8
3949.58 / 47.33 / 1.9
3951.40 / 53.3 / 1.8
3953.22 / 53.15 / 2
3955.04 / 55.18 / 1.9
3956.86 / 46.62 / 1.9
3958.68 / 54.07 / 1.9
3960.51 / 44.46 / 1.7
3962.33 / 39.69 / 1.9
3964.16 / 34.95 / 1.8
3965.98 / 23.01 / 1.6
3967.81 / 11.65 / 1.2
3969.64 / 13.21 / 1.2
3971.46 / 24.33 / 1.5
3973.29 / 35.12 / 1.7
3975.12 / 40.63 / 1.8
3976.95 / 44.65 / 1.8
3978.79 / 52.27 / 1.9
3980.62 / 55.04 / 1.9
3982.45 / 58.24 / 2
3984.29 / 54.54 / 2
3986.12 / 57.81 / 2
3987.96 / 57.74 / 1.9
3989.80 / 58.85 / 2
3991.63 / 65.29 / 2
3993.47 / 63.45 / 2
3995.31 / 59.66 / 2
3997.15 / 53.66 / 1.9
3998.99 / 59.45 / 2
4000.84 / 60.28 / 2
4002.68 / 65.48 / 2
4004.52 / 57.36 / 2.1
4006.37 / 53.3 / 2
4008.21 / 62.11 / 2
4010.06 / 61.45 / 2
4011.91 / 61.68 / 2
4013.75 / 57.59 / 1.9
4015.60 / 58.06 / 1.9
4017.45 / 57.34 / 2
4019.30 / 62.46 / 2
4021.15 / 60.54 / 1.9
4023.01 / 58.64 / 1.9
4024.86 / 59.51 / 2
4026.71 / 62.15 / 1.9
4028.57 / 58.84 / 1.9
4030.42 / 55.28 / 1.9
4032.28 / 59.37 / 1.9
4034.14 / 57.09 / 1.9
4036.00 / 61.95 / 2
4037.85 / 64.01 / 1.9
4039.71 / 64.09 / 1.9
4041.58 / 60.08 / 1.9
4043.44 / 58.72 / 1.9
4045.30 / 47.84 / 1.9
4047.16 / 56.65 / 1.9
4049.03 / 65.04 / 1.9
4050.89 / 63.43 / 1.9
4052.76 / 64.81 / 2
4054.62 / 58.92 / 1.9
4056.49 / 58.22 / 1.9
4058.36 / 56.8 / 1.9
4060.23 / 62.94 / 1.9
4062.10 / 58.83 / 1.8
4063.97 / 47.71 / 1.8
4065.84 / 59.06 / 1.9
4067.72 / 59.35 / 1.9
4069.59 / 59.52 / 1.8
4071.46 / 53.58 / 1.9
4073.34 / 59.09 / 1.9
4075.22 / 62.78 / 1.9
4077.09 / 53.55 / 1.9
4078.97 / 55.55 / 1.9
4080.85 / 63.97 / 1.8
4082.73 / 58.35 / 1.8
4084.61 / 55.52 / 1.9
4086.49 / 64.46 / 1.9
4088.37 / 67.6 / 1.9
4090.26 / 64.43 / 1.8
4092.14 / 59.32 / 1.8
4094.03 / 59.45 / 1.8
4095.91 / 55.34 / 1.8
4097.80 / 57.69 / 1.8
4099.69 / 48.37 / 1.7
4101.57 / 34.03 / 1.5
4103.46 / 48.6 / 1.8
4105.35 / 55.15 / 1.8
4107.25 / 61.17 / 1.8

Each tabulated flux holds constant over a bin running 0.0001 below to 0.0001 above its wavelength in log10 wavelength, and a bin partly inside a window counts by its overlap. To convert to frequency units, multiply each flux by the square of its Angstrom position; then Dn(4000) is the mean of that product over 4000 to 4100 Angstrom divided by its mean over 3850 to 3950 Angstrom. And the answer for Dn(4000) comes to 1.5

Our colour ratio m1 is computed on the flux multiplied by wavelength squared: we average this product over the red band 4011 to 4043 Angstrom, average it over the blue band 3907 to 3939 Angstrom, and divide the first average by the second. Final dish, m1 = 1.67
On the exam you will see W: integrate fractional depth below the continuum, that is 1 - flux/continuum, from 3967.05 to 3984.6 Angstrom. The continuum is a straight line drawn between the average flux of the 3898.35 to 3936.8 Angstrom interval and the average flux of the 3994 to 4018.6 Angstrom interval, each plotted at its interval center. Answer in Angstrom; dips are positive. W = 4.80 Angstrom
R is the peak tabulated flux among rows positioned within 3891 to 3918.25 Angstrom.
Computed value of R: 54.39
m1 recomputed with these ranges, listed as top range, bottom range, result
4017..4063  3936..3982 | 1.56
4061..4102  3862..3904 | 1.34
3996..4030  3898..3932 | 1.39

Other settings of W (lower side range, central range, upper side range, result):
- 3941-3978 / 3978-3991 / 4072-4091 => -3.7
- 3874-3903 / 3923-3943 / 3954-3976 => 6.1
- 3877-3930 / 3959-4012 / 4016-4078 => 4.4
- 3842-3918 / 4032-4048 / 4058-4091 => -0.5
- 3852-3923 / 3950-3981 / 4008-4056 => 8.2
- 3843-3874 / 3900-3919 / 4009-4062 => 1.0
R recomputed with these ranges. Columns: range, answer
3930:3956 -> 55.18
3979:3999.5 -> 65.29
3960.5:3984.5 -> 58.24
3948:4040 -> 65.48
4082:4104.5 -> 67.6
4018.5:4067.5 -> 65.04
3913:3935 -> 54.33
